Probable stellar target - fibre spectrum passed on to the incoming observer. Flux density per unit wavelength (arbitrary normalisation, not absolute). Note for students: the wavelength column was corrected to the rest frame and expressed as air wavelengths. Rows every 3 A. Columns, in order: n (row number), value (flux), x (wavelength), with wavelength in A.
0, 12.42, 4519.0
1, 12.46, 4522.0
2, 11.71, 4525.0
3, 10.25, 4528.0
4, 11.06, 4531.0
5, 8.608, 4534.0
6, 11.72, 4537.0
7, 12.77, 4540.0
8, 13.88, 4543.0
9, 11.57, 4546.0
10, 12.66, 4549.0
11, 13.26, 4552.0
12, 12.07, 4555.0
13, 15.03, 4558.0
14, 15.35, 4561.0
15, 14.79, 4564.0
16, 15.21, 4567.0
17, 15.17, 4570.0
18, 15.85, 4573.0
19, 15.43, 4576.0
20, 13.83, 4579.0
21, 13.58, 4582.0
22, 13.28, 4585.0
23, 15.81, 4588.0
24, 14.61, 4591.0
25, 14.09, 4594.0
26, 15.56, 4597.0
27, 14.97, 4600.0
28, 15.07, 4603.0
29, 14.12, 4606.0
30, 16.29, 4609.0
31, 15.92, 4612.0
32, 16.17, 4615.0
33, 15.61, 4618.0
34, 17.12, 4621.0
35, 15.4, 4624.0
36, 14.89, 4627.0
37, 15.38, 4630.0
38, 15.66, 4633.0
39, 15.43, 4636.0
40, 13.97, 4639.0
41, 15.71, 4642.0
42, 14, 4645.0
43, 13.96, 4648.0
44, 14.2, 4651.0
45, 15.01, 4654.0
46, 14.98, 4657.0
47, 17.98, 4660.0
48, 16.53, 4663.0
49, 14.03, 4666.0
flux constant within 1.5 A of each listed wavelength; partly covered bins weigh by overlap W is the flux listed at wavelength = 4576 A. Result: 15.43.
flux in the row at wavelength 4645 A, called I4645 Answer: 14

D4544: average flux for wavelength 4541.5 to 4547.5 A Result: 12.7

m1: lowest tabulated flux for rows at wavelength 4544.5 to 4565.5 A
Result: 11.57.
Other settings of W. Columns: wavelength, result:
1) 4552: 13.26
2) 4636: 15.43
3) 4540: 12.77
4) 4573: 15.85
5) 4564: 14.79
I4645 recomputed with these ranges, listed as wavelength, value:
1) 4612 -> 15.92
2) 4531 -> 11.06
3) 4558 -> 15.03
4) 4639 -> 13.97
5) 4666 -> 14.03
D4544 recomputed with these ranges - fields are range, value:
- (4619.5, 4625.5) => 16.3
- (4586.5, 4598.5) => 15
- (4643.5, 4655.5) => 14.3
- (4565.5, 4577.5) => 15.4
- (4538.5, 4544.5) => 13.3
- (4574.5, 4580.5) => 14.6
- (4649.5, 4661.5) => 15.5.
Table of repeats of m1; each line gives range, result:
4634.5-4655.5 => 13.96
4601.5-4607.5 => 14.12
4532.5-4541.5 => 8.608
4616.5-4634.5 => 14.89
